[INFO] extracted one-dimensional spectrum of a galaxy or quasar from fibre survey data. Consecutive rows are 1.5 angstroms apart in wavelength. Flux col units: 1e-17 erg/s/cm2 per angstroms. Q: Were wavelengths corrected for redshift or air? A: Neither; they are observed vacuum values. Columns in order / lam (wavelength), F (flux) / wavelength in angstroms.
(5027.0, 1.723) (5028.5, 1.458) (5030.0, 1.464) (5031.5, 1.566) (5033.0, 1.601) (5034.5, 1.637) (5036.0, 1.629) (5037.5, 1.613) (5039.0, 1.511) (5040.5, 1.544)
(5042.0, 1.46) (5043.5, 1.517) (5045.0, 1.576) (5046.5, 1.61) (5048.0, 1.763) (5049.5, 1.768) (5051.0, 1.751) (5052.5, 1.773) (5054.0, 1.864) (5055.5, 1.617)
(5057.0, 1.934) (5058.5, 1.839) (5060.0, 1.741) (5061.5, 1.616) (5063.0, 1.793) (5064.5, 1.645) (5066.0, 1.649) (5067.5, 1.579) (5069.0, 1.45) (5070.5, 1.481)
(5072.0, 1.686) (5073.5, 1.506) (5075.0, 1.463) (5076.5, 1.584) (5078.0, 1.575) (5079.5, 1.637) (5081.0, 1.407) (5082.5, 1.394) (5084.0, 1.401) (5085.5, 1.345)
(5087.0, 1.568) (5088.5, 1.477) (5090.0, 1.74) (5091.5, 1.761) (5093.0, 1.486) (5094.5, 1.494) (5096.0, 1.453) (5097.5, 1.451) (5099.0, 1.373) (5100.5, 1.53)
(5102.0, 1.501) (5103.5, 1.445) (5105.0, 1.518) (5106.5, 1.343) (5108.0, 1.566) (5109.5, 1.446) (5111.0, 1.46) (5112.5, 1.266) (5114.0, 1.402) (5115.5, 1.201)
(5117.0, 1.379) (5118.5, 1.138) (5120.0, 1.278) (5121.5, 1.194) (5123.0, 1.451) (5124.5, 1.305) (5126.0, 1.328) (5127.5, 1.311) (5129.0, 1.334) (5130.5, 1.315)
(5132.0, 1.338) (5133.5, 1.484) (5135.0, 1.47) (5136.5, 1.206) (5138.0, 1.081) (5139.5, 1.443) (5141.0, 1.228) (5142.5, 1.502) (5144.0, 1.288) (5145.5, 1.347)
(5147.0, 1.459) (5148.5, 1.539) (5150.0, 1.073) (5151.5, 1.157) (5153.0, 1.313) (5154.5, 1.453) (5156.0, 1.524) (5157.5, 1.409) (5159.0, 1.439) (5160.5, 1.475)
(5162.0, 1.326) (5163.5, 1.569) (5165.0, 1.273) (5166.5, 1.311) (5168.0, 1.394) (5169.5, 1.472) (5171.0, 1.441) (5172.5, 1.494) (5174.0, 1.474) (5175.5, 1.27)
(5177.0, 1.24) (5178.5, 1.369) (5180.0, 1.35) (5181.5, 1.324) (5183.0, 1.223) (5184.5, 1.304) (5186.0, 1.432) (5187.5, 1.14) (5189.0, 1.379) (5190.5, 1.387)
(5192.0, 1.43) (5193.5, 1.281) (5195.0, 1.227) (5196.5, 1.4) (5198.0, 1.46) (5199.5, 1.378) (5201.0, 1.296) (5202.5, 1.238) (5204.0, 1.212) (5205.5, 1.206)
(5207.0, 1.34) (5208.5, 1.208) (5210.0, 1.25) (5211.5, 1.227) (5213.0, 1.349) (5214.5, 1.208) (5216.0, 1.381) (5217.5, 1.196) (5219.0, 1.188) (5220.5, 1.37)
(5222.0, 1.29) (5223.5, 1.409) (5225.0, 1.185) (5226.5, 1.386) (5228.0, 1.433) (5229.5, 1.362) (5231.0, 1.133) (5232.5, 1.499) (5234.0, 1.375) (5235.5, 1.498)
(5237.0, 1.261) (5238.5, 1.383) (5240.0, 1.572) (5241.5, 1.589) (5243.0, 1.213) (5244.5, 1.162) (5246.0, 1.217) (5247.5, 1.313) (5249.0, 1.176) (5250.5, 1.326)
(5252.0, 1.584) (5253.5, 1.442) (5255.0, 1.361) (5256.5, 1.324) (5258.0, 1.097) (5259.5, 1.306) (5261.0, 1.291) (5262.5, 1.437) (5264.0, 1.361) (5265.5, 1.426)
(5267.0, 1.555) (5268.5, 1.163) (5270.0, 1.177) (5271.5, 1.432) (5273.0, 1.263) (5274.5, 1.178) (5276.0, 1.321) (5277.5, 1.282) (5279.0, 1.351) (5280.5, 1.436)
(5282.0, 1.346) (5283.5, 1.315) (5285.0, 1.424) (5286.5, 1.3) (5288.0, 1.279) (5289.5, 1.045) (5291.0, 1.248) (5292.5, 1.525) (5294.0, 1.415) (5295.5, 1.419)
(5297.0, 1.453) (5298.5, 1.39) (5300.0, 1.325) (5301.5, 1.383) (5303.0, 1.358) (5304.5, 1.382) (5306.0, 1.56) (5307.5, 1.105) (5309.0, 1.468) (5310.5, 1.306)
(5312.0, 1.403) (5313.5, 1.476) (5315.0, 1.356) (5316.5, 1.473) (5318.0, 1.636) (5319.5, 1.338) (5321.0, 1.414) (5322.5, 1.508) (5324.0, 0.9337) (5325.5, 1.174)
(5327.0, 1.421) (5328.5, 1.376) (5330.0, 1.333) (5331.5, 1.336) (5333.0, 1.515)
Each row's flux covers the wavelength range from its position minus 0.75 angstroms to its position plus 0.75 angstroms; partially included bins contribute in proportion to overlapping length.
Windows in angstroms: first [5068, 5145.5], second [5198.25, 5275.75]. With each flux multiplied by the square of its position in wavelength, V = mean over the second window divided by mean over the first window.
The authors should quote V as 1.0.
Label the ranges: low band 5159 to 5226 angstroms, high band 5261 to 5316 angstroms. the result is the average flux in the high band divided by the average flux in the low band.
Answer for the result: 1.0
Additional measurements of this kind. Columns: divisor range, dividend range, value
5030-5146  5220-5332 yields 0.90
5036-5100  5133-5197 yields 0.85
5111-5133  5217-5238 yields 1.01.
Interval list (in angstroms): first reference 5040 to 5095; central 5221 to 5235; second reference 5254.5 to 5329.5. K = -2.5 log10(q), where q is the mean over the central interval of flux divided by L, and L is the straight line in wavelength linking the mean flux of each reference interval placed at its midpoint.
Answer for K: 0.060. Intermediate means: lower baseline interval 1.61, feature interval 1.34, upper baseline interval 1.35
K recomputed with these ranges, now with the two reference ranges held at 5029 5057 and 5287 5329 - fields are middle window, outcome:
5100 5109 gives 0.063 mag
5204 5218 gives 0.160 mag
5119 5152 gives 0.163 mag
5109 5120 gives 0.180 mag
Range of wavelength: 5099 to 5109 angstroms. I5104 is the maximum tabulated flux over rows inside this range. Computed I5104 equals 1.566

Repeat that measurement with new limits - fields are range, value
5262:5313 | 1.56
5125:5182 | 1.569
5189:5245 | 1.589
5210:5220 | 1.381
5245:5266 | 1.584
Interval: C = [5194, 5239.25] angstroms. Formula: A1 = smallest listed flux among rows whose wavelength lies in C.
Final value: 1.133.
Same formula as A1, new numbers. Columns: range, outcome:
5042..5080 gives 1.45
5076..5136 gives 1.138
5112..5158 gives 1.073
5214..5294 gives 1.045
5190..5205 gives 1.212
